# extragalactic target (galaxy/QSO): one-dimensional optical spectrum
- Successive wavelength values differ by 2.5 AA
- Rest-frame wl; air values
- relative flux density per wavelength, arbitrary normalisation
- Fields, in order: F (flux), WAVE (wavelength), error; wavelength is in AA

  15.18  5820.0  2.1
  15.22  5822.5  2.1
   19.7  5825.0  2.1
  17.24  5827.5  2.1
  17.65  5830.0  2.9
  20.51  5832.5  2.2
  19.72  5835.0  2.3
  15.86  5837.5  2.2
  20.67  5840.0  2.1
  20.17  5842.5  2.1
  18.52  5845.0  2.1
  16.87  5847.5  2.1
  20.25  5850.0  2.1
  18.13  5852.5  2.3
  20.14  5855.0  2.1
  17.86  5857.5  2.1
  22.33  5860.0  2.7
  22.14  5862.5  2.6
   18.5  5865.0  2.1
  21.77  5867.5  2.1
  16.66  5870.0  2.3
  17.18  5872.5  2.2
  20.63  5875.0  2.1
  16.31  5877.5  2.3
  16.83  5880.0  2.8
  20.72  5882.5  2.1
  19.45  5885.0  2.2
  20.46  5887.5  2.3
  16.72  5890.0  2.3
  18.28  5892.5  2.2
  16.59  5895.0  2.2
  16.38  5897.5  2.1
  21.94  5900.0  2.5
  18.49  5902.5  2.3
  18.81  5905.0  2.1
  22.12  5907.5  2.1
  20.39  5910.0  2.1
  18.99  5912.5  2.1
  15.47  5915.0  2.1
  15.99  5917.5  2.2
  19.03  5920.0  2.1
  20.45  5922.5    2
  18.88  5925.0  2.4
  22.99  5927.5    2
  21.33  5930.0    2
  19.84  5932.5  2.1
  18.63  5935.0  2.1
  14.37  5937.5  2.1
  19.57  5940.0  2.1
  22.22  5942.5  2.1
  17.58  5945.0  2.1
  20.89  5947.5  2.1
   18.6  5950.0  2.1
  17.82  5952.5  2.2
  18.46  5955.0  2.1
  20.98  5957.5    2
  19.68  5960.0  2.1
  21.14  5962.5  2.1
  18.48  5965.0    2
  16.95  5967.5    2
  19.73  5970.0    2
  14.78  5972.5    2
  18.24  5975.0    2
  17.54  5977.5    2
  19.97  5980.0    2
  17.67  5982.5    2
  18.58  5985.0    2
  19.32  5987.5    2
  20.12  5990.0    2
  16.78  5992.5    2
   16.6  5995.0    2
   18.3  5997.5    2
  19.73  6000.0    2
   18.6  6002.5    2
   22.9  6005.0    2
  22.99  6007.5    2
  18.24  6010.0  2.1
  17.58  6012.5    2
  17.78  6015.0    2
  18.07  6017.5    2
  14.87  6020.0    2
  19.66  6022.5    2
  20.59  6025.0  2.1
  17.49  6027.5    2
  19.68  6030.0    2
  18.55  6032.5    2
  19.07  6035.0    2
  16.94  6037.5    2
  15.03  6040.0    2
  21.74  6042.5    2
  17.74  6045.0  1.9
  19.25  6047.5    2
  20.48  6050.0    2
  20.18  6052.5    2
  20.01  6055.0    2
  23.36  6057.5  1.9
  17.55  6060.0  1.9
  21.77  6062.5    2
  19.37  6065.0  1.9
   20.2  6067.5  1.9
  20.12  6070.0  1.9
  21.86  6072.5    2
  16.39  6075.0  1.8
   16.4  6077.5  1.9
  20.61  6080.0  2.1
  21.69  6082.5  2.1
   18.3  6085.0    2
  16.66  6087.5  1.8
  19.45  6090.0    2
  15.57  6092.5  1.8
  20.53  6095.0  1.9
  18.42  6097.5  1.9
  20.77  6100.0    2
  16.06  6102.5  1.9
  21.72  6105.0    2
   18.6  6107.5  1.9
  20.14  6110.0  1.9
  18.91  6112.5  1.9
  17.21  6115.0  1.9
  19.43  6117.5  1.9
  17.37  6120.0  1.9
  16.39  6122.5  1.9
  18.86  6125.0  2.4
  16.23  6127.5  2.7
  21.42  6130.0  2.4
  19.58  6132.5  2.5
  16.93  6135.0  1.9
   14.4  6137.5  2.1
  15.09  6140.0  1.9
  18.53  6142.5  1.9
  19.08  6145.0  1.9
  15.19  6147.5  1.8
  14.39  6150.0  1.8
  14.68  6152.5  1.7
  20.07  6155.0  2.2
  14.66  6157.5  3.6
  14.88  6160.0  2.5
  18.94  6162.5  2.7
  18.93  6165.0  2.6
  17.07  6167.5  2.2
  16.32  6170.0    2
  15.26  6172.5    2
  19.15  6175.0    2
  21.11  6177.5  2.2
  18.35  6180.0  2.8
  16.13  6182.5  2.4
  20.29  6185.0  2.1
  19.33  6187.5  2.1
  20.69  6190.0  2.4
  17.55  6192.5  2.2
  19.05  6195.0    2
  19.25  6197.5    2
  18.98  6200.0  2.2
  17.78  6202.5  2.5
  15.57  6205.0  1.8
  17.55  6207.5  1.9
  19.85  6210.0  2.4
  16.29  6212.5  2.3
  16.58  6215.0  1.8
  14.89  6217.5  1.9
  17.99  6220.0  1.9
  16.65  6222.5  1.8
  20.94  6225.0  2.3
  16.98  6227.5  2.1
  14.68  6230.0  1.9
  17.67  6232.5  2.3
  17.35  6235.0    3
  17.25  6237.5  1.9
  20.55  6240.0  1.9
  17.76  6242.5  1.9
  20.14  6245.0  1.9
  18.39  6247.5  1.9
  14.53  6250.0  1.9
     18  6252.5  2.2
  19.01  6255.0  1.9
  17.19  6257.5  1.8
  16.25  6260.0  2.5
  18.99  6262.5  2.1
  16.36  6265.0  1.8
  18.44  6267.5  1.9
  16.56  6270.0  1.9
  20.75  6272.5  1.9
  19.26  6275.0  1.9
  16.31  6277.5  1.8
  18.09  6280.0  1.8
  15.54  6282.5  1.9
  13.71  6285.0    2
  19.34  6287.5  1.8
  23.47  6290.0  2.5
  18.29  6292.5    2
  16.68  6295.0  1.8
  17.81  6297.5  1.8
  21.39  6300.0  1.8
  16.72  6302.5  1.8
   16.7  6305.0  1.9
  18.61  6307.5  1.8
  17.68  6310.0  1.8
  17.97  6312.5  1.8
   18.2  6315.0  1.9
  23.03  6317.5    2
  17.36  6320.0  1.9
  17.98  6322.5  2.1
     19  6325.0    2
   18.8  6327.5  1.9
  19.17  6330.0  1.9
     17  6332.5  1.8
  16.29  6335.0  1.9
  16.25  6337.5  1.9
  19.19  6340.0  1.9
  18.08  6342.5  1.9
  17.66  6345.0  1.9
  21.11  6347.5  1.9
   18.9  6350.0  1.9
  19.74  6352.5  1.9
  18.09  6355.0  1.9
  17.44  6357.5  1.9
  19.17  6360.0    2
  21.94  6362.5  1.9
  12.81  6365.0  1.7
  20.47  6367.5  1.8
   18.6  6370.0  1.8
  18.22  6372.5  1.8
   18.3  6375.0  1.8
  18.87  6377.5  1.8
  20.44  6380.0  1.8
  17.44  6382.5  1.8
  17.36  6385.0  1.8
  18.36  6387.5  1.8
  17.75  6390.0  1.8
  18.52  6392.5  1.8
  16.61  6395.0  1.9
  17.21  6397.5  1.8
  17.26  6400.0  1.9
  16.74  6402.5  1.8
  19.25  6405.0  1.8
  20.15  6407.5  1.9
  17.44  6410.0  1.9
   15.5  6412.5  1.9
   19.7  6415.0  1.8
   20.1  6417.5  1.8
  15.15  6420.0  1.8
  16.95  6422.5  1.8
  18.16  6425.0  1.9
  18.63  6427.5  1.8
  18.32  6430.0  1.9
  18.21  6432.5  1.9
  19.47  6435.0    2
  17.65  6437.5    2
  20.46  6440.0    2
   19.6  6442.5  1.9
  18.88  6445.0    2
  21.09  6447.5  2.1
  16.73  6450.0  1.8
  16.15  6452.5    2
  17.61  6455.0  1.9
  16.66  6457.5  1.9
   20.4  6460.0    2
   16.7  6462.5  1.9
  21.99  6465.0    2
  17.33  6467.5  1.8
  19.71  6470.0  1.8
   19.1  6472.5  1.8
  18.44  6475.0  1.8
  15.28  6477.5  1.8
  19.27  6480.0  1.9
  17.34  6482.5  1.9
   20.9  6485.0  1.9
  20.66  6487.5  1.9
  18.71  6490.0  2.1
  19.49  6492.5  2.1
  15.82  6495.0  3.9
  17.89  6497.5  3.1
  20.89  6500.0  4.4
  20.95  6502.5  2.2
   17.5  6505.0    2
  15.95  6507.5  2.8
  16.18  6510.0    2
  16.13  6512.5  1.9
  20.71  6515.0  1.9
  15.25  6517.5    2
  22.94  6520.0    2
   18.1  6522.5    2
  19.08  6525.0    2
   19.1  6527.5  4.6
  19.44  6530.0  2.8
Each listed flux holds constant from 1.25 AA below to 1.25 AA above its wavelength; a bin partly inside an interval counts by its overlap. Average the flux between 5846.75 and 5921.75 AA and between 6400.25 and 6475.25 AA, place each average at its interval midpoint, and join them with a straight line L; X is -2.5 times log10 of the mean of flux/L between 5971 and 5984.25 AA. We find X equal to 0.06 mag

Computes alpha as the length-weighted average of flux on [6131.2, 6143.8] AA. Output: 16.9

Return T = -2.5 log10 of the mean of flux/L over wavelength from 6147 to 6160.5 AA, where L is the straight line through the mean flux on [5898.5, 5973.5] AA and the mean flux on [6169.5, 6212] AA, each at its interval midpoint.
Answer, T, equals 0.176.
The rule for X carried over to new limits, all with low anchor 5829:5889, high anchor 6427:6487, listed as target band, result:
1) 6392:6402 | 0.08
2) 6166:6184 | 0.07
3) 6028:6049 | 0.03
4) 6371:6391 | 0.02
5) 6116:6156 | 0.09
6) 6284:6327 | 0.01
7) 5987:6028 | 0.01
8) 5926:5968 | -0.02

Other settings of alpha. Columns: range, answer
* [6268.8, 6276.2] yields 18.9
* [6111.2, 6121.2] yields 18.2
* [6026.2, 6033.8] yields 18.6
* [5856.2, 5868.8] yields 20.5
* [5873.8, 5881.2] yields 17.9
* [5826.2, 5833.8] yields 18.5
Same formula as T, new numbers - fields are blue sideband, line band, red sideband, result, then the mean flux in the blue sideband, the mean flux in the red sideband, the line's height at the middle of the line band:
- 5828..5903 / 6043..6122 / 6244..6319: -0.04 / 18.9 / 18.1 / 18.5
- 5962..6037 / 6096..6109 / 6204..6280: -0.06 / 18.6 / 17.6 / 18.2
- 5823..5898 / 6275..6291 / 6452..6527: 0.05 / 18.8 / 18.5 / 18.6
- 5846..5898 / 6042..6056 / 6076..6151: -0.08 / 18.8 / 18.1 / 18.3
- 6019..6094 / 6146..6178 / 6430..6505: 0.12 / 19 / 18.7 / 19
